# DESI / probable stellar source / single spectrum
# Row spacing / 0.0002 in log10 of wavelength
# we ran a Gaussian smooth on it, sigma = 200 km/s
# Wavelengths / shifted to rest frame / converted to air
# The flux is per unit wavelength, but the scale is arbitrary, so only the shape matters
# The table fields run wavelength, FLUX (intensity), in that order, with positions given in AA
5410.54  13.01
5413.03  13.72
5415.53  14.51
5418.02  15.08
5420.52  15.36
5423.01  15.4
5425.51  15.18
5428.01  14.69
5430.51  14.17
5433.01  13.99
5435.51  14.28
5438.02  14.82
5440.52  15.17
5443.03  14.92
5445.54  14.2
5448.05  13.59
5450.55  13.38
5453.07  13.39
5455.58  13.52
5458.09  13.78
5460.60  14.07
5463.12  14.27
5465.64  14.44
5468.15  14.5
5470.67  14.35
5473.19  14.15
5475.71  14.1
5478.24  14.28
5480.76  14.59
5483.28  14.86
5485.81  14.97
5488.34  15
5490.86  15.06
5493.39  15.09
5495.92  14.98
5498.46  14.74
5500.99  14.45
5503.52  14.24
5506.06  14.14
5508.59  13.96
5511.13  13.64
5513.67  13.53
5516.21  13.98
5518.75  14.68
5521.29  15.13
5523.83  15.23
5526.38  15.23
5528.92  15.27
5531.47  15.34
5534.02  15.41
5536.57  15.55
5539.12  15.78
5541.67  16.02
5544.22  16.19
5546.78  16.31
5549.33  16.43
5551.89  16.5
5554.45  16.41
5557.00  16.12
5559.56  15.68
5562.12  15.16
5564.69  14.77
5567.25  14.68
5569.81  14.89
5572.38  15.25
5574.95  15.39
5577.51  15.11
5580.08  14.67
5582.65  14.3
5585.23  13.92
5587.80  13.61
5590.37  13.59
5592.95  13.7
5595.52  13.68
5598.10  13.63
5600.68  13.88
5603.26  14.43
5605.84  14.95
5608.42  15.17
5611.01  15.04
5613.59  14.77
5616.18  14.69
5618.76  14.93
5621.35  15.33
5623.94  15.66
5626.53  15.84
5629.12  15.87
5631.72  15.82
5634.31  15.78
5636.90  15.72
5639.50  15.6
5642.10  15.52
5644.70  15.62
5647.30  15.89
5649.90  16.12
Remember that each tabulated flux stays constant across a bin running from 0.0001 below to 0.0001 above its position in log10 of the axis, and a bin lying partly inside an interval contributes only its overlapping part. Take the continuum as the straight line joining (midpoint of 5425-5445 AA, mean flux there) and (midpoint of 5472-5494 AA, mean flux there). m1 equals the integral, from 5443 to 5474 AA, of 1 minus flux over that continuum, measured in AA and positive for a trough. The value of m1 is 1.3 AA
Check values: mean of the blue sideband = 14.6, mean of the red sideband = 14.7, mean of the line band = 14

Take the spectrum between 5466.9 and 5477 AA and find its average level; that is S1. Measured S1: 14.3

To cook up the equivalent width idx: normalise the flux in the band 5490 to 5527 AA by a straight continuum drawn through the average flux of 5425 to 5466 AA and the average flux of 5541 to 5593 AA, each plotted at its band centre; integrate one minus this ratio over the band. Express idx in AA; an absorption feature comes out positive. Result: 0.5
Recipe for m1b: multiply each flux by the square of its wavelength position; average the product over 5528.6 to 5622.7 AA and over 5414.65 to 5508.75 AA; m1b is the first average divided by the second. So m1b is 1.08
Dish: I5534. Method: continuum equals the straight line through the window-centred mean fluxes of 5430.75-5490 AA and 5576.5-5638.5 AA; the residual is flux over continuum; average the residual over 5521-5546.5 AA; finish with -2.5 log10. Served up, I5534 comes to -0.07 mag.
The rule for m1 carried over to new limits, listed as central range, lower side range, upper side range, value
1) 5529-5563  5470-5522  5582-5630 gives -3.25 AA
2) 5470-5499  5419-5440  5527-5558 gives 1.22 AA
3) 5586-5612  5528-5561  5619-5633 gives 2.61 AA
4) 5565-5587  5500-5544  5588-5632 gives 0.02 AA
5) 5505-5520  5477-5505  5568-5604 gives 0.67 AA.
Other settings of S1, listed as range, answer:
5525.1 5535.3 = 15.3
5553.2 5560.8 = 16.1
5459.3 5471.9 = 14.3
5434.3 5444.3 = 14.8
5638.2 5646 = 15.6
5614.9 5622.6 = 15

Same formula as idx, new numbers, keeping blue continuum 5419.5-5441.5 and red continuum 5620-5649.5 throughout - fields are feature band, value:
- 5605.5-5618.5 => 0.6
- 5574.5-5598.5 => 2.1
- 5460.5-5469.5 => 0.4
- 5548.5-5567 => -0.5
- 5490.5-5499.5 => 0.1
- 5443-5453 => 0.7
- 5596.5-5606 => 0.9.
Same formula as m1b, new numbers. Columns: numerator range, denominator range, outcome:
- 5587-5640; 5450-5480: 1.12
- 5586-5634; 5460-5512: 1.06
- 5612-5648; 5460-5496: 1.12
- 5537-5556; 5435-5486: 1.17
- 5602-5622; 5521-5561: 0.97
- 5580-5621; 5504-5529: 1.02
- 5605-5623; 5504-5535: 1.06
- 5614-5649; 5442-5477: 1.18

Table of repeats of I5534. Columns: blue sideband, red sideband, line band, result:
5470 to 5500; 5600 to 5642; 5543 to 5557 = -0.097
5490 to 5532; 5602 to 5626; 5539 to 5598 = -0.018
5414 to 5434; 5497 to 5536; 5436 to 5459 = 0.049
